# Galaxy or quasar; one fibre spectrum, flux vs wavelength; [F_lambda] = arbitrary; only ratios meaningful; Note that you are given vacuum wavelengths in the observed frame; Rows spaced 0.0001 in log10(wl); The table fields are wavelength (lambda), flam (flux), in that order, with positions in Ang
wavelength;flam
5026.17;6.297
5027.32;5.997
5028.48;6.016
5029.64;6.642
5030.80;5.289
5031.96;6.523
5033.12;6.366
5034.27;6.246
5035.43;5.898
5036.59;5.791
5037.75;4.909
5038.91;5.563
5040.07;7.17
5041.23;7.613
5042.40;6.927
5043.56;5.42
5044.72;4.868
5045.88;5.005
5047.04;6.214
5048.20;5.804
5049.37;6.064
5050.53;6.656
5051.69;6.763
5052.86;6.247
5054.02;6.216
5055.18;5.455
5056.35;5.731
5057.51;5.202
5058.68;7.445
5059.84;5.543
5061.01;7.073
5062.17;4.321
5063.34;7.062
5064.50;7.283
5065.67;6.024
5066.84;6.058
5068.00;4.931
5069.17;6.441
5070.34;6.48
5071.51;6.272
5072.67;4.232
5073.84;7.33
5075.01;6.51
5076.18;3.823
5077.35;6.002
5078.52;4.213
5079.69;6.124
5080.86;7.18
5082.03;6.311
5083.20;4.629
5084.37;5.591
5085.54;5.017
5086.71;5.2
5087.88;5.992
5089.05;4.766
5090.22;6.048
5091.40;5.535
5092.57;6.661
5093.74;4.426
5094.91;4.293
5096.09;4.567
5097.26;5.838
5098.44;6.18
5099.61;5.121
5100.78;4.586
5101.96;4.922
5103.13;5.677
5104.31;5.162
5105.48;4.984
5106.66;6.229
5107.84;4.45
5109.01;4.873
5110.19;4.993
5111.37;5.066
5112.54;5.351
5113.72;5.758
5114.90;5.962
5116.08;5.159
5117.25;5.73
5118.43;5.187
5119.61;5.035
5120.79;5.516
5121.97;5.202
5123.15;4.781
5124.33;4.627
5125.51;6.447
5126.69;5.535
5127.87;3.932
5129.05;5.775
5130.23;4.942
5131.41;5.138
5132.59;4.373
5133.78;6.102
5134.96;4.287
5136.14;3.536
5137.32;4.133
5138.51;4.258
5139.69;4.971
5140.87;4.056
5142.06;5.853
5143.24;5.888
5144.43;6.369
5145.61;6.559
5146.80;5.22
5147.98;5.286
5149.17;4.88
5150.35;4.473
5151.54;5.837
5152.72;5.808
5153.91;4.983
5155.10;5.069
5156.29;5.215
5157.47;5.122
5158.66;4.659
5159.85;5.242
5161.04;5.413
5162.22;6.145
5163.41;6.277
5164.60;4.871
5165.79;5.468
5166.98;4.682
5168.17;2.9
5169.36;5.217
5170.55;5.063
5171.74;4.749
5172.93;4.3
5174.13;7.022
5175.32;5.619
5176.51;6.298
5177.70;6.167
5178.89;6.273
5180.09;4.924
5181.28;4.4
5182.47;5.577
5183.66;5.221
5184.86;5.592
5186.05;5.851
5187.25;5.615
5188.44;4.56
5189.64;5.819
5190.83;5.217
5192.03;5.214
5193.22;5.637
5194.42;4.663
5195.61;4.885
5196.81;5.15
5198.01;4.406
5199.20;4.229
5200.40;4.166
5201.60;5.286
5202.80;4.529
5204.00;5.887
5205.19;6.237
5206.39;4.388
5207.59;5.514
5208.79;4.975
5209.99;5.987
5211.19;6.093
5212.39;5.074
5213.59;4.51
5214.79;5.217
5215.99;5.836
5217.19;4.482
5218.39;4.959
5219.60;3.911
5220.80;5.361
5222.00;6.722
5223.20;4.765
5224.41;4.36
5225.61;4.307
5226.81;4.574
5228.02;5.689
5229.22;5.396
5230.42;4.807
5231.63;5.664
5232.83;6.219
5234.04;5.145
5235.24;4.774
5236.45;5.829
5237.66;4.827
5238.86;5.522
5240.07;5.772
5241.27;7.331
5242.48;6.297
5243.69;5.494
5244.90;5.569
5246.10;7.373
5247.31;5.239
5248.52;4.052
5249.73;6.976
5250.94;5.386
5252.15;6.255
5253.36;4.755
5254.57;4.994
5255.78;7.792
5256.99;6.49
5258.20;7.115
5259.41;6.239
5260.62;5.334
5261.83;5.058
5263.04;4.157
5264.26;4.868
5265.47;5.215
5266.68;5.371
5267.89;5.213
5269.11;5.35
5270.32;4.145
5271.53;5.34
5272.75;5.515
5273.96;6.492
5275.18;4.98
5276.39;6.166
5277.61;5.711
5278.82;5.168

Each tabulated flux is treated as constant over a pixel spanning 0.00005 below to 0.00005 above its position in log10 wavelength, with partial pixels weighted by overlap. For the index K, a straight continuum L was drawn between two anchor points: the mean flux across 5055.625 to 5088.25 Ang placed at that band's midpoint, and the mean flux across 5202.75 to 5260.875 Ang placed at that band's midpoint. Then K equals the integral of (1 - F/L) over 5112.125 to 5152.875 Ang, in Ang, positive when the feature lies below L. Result 3.8 Ang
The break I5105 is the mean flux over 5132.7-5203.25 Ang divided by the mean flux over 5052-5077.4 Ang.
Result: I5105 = 0.86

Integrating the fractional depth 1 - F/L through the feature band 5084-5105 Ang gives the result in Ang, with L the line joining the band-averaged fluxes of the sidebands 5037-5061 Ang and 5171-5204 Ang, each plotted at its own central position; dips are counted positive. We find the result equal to 1.8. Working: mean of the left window 6.06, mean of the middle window 5.31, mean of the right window 5.25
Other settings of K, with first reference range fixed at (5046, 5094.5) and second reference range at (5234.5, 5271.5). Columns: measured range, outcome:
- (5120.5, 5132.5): 1.3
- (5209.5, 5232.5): 2.1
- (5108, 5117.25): 0.8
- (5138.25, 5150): 0.8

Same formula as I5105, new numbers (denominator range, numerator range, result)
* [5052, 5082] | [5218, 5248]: 0.91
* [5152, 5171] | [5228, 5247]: 1.11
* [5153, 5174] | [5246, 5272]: 1.09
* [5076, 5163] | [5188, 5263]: 1.02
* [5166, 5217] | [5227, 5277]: 1.08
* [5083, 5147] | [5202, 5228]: 0.99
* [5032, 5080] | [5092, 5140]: 0.85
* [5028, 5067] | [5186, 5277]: 0.88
